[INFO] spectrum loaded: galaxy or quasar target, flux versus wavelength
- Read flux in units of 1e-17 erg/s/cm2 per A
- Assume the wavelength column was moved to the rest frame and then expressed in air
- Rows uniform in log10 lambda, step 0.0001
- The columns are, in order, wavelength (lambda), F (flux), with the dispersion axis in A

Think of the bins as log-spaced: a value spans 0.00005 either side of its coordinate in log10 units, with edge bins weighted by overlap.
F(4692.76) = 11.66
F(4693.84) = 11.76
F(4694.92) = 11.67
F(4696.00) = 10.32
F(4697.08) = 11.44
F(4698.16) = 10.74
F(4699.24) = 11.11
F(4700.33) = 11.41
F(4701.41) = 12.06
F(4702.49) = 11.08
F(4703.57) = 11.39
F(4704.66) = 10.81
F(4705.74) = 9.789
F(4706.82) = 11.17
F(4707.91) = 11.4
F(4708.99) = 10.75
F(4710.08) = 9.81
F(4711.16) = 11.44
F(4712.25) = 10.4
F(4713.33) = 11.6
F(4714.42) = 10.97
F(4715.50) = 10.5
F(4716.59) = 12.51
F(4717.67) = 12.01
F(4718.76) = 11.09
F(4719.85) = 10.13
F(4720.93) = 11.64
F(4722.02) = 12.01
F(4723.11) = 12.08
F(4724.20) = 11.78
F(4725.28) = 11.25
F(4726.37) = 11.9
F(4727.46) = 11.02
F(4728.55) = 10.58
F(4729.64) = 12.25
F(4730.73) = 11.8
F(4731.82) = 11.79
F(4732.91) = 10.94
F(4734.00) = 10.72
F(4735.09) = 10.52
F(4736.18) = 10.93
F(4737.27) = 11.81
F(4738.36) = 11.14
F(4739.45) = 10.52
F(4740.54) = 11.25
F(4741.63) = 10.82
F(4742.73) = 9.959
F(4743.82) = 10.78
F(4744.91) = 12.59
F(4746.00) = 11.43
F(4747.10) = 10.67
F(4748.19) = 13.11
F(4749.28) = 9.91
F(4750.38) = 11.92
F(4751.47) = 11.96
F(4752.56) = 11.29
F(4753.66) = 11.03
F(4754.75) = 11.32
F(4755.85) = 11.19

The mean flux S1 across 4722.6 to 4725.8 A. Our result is 11.7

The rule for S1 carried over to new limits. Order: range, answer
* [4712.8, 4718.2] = 11.5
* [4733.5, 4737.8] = 11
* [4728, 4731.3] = 11.5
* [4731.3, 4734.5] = 11.1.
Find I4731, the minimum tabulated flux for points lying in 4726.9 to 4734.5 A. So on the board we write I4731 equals 10.58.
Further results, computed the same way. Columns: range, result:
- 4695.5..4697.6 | 10.32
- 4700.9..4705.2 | 10.81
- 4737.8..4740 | 10.52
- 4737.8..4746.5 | 9.959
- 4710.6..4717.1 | 10.4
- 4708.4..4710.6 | 9.81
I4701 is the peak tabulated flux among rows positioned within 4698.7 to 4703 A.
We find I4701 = 12.06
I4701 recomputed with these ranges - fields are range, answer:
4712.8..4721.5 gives 12.51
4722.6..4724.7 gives 12.08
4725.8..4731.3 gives 12.25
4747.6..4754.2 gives 13.11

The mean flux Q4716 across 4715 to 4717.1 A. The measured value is 11.5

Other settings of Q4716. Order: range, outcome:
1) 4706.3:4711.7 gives 10.9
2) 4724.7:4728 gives 11.4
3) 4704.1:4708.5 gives 10.8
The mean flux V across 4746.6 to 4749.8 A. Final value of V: 11.3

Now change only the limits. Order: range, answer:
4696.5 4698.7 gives 11.1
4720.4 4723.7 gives 11.9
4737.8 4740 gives 10.9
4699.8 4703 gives 11.5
